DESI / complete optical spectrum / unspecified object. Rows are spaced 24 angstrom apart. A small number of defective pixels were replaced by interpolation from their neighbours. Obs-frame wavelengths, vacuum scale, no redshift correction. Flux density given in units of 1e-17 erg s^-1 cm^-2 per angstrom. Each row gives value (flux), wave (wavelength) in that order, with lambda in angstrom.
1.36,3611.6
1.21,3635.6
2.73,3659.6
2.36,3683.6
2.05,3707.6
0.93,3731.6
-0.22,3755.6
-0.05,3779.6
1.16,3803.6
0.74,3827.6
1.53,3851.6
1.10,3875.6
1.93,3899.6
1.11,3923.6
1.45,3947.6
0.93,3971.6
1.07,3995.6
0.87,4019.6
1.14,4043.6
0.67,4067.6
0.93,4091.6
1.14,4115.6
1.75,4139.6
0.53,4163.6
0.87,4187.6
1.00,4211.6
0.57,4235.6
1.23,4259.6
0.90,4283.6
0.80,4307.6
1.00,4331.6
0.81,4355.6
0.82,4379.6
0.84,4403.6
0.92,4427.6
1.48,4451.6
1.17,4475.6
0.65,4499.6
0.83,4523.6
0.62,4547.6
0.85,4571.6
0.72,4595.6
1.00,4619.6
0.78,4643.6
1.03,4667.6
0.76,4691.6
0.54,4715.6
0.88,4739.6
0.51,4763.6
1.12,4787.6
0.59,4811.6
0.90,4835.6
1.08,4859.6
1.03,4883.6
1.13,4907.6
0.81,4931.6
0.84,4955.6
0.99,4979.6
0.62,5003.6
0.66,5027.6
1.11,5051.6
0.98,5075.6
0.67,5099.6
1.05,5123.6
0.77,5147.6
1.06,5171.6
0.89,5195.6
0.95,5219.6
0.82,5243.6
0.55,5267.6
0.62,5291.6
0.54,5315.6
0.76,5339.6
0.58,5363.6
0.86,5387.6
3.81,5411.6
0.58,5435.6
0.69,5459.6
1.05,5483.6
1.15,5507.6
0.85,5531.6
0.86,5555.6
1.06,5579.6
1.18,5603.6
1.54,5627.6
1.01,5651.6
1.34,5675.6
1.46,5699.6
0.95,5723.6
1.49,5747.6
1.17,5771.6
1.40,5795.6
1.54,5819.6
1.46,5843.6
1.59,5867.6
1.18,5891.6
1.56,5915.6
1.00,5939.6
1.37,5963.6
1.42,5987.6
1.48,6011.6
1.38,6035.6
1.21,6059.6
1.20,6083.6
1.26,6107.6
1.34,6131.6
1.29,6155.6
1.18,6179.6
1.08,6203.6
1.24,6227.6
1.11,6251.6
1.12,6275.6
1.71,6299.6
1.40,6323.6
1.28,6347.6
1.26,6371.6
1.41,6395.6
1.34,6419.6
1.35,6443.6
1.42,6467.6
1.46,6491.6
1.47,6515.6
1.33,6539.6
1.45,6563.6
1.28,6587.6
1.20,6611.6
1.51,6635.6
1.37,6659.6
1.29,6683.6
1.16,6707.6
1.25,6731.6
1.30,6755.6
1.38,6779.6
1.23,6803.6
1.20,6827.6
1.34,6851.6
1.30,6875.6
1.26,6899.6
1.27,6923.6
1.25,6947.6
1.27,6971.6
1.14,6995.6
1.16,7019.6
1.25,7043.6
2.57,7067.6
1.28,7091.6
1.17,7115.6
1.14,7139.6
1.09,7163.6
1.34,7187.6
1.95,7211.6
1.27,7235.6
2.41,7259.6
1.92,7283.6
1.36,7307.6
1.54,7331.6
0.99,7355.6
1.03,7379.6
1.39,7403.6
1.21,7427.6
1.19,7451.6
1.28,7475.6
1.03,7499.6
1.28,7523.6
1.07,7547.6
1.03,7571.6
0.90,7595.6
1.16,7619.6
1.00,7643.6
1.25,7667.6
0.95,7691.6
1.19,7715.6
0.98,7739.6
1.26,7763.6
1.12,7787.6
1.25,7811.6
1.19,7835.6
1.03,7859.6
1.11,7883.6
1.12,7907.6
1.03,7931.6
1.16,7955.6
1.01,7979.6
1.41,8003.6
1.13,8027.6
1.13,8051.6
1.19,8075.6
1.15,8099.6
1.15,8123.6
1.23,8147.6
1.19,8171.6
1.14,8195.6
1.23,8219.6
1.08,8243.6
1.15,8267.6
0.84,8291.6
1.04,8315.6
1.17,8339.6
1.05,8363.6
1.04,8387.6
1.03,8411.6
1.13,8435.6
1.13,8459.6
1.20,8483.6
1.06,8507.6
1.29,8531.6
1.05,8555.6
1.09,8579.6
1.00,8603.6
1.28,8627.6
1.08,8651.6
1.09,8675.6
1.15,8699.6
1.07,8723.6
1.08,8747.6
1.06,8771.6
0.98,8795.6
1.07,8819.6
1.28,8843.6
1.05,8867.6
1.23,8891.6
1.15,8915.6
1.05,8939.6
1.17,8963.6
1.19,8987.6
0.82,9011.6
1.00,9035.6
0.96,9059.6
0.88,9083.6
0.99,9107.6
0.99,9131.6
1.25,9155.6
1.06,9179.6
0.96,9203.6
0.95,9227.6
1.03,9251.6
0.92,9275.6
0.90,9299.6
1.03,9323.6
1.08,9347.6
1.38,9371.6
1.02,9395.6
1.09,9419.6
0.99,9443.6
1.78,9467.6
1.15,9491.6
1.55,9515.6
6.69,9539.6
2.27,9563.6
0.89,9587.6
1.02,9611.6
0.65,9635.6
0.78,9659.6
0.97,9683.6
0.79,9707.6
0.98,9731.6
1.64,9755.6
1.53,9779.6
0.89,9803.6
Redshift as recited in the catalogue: 0.452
